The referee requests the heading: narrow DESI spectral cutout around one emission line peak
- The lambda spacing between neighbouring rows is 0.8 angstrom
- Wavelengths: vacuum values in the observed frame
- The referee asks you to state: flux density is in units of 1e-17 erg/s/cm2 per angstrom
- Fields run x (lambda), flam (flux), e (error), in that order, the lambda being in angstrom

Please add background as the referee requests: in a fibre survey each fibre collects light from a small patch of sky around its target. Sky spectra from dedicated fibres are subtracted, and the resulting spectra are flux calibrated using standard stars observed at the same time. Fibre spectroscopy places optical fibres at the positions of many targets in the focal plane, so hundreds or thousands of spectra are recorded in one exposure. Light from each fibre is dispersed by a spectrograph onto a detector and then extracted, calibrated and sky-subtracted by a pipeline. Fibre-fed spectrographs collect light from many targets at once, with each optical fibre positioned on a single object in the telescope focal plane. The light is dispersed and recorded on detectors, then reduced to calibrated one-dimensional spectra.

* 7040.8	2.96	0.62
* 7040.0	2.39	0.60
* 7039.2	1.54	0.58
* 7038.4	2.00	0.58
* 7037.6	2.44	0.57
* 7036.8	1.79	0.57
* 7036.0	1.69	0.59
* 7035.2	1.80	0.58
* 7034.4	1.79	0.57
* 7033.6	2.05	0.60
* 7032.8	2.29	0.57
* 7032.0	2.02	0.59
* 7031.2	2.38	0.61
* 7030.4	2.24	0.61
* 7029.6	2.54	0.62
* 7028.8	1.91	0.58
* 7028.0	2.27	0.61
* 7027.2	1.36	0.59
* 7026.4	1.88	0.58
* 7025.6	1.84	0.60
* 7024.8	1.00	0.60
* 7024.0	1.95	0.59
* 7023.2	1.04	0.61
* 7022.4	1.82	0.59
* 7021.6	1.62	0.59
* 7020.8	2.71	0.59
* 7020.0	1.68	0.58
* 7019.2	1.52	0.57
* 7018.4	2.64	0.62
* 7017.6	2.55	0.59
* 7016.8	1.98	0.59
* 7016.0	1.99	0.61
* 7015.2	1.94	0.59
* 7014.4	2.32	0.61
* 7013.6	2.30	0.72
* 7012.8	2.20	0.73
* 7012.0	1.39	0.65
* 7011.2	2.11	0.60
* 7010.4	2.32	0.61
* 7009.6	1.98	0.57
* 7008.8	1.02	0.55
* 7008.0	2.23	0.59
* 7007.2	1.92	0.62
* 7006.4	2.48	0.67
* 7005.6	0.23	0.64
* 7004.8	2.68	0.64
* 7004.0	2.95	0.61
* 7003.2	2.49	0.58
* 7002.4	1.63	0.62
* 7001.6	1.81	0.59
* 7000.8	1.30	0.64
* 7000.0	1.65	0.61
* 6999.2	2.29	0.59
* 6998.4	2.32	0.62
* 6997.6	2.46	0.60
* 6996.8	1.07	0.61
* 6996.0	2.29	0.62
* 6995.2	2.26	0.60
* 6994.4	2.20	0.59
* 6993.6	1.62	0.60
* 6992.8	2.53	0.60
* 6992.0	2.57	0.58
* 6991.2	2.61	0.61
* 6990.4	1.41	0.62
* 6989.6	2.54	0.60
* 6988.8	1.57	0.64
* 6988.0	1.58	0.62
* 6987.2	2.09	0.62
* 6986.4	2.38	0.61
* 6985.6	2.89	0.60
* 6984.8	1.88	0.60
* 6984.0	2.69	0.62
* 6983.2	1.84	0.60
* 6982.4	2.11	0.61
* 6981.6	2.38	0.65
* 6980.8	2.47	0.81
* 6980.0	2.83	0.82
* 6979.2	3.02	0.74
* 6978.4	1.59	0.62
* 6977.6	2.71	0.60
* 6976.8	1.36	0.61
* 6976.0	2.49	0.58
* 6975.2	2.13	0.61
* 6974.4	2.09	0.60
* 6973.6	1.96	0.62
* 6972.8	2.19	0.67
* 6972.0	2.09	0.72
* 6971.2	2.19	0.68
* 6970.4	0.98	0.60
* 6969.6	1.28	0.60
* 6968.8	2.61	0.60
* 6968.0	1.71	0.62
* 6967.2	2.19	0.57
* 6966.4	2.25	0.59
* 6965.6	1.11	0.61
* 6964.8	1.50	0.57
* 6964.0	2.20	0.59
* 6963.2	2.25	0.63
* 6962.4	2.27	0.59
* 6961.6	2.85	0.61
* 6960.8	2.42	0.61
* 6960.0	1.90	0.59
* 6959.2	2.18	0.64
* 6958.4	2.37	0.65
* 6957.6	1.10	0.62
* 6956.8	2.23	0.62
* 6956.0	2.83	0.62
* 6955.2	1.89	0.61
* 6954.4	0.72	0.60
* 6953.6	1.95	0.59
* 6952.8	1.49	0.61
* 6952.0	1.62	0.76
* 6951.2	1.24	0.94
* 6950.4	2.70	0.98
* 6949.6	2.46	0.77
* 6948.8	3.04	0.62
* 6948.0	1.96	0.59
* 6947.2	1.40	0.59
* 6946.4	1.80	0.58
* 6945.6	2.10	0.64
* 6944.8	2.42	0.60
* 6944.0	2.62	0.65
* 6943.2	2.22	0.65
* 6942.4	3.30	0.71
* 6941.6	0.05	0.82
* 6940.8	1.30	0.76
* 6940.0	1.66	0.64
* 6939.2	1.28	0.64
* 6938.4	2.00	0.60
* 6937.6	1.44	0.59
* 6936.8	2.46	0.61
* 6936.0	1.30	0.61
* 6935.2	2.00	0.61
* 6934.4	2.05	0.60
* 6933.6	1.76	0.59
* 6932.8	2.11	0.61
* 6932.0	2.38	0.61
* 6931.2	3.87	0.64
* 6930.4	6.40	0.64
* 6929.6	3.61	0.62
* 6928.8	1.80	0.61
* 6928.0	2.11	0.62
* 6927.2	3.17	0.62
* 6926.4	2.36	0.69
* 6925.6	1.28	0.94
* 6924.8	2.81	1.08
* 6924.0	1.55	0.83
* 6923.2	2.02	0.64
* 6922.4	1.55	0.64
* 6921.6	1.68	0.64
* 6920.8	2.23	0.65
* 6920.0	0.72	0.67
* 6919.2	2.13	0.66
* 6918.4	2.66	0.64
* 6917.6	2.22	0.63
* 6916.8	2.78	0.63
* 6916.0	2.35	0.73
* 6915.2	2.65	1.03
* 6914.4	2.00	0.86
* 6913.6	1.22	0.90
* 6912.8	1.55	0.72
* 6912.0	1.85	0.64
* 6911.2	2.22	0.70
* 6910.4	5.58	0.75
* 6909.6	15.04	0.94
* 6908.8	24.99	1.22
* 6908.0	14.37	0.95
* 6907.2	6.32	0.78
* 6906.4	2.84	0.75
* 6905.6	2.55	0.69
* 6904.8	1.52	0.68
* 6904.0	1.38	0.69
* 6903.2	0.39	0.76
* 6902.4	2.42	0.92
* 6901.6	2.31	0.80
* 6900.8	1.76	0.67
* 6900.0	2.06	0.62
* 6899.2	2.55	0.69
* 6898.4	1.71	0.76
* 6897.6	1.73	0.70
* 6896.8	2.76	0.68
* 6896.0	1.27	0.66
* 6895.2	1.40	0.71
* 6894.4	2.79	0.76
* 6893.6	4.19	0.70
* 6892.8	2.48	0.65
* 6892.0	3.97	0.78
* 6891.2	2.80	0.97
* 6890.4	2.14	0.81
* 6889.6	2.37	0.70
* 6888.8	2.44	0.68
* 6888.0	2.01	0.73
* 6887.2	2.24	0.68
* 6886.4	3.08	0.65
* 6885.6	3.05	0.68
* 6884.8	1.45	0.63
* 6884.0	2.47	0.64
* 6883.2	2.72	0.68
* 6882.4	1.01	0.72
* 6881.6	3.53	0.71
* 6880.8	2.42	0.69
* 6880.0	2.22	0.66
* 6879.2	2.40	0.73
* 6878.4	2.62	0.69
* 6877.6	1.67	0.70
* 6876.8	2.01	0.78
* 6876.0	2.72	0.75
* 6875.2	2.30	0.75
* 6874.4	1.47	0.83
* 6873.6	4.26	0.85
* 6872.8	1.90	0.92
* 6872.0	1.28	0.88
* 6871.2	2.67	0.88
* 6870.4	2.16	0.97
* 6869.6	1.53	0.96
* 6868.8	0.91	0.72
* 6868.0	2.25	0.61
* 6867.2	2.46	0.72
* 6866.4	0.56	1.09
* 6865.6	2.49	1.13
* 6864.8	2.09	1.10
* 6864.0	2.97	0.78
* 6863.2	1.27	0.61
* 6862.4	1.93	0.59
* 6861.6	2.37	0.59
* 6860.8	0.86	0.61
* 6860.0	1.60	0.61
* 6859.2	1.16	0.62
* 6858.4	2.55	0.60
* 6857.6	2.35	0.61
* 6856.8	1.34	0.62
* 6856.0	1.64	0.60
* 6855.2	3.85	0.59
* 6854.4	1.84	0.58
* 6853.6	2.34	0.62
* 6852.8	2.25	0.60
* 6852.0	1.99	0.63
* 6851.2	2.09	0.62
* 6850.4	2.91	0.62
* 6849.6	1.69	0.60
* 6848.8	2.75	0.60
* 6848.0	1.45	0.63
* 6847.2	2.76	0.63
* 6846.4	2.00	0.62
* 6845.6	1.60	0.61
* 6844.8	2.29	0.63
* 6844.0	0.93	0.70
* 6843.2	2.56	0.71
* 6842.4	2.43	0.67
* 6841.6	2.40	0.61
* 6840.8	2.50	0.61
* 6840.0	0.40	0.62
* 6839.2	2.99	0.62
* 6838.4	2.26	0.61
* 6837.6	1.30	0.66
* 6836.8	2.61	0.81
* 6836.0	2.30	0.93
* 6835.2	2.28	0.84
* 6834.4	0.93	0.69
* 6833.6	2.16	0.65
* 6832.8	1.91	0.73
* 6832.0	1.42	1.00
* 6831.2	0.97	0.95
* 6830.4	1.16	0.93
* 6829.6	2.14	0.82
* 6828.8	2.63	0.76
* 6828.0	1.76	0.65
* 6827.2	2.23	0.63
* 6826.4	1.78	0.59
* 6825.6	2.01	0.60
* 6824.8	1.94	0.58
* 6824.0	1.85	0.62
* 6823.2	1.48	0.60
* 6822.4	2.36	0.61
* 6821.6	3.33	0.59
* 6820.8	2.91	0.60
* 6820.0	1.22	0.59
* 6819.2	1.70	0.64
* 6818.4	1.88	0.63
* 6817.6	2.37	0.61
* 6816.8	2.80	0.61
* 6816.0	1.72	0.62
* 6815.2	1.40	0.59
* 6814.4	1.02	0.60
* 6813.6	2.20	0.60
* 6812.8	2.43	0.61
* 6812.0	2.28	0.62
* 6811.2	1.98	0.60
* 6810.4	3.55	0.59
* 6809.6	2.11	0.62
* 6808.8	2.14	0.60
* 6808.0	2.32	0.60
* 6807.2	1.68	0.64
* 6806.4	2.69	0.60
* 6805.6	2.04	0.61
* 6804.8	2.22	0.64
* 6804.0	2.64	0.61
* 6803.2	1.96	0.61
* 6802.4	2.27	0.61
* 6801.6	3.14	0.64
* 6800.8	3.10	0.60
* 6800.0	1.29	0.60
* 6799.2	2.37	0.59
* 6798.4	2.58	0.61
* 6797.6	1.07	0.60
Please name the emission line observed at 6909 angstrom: H-alpha 6563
